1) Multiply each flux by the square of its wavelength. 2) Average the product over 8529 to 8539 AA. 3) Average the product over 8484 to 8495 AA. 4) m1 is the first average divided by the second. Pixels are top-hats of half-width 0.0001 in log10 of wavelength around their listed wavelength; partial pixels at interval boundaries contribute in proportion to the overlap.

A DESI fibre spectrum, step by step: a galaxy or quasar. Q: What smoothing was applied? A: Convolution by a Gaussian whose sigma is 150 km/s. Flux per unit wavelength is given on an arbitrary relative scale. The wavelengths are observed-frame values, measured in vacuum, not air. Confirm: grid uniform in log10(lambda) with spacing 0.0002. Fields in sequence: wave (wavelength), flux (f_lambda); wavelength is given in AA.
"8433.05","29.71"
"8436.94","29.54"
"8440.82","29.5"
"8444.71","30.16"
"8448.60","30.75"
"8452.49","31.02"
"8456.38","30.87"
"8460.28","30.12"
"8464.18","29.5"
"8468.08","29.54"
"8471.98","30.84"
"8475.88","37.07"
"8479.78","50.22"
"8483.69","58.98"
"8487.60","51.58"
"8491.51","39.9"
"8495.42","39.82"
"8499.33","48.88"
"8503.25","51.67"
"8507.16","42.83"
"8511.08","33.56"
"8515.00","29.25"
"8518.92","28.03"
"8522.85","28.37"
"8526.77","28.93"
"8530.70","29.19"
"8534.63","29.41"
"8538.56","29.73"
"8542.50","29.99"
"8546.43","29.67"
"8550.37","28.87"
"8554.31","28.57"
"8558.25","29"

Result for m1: 0.63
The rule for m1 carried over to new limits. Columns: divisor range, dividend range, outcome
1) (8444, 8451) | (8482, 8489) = 1.83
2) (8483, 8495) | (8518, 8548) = 0.62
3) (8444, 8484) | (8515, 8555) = 0.86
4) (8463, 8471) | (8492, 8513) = 1.47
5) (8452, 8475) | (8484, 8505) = 1.56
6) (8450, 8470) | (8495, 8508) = 1.56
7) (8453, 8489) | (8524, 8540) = 0.78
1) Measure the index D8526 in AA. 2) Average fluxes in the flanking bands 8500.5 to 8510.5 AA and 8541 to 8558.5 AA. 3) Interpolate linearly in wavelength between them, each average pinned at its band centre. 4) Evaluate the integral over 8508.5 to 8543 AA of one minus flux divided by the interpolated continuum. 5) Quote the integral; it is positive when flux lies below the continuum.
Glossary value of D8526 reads 7.25 AA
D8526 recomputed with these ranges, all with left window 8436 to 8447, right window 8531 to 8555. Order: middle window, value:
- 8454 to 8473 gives -0.3 AA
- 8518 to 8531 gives 0.4 AA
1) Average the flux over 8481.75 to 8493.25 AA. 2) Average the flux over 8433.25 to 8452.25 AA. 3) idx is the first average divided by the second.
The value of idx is 1.67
